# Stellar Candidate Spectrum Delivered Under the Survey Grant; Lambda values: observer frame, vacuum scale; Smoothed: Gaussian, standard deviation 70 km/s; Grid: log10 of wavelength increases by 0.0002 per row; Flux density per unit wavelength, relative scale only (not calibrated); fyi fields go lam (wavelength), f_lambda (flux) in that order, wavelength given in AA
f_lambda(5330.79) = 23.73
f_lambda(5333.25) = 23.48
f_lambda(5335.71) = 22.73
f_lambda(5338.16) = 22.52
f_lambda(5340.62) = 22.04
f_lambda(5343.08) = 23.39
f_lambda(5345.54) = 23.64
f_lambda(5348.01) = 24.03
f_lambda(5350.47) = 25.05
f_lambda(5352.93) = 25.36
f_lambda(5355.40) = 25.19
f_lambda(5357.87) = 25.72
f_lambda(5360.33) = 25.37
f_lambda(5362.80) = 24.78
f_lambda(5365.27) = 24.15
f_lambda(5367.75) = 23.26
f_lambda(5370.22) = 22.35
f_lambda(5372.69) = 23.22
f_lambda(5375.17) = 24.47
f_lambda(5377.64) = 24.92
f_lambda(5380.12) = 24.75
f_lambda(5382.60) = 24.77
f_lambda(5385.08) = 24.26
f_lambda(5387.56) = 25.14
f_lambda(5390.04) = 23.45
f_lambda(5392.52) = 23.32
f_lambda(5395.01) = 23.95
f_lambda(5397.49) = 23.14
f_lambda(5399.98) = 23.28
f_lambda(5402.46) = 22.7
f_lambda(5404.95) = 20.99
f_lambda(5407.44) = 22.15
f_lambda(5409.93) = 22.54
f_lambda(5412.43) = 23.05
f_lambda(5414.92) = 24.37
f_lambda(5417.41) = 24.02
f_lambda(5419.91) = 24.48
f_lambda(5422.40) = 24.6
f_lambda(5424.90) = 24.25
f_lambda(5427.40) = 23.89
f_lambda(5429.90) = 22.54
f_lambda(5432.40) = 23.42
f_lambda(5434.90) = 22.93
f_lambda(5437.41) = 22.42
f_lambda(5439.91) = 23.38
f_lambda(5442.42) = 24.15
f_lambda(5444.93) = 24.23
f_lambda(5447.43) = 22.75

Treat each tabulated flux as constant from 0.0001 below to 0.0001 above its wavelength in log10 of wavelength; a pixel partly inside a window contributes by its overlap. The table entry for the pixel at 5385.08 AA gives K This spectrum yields 24.26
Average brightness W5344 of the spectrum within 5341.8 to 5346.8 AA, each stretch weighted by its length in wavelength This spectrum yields 23.5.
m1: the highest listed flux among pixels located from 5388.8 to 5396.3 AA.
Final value 23.95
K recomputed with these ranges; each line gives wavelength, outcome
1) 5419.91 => 24.48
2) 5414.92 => 24.37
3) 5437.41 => 22.42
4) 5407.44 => 22.15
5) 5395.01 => 23.95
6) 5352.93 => 25.36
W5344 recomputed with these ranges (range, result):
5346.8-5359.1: 25.1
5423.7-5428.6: 24.1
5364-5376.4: 23.5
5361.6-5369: 24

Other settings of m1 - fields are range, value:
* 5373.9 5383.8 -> 24.92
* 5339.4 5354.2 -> 25.36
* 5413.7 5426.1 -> 24.6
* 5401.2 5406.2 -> 22.7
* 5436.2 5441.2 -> 23.38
